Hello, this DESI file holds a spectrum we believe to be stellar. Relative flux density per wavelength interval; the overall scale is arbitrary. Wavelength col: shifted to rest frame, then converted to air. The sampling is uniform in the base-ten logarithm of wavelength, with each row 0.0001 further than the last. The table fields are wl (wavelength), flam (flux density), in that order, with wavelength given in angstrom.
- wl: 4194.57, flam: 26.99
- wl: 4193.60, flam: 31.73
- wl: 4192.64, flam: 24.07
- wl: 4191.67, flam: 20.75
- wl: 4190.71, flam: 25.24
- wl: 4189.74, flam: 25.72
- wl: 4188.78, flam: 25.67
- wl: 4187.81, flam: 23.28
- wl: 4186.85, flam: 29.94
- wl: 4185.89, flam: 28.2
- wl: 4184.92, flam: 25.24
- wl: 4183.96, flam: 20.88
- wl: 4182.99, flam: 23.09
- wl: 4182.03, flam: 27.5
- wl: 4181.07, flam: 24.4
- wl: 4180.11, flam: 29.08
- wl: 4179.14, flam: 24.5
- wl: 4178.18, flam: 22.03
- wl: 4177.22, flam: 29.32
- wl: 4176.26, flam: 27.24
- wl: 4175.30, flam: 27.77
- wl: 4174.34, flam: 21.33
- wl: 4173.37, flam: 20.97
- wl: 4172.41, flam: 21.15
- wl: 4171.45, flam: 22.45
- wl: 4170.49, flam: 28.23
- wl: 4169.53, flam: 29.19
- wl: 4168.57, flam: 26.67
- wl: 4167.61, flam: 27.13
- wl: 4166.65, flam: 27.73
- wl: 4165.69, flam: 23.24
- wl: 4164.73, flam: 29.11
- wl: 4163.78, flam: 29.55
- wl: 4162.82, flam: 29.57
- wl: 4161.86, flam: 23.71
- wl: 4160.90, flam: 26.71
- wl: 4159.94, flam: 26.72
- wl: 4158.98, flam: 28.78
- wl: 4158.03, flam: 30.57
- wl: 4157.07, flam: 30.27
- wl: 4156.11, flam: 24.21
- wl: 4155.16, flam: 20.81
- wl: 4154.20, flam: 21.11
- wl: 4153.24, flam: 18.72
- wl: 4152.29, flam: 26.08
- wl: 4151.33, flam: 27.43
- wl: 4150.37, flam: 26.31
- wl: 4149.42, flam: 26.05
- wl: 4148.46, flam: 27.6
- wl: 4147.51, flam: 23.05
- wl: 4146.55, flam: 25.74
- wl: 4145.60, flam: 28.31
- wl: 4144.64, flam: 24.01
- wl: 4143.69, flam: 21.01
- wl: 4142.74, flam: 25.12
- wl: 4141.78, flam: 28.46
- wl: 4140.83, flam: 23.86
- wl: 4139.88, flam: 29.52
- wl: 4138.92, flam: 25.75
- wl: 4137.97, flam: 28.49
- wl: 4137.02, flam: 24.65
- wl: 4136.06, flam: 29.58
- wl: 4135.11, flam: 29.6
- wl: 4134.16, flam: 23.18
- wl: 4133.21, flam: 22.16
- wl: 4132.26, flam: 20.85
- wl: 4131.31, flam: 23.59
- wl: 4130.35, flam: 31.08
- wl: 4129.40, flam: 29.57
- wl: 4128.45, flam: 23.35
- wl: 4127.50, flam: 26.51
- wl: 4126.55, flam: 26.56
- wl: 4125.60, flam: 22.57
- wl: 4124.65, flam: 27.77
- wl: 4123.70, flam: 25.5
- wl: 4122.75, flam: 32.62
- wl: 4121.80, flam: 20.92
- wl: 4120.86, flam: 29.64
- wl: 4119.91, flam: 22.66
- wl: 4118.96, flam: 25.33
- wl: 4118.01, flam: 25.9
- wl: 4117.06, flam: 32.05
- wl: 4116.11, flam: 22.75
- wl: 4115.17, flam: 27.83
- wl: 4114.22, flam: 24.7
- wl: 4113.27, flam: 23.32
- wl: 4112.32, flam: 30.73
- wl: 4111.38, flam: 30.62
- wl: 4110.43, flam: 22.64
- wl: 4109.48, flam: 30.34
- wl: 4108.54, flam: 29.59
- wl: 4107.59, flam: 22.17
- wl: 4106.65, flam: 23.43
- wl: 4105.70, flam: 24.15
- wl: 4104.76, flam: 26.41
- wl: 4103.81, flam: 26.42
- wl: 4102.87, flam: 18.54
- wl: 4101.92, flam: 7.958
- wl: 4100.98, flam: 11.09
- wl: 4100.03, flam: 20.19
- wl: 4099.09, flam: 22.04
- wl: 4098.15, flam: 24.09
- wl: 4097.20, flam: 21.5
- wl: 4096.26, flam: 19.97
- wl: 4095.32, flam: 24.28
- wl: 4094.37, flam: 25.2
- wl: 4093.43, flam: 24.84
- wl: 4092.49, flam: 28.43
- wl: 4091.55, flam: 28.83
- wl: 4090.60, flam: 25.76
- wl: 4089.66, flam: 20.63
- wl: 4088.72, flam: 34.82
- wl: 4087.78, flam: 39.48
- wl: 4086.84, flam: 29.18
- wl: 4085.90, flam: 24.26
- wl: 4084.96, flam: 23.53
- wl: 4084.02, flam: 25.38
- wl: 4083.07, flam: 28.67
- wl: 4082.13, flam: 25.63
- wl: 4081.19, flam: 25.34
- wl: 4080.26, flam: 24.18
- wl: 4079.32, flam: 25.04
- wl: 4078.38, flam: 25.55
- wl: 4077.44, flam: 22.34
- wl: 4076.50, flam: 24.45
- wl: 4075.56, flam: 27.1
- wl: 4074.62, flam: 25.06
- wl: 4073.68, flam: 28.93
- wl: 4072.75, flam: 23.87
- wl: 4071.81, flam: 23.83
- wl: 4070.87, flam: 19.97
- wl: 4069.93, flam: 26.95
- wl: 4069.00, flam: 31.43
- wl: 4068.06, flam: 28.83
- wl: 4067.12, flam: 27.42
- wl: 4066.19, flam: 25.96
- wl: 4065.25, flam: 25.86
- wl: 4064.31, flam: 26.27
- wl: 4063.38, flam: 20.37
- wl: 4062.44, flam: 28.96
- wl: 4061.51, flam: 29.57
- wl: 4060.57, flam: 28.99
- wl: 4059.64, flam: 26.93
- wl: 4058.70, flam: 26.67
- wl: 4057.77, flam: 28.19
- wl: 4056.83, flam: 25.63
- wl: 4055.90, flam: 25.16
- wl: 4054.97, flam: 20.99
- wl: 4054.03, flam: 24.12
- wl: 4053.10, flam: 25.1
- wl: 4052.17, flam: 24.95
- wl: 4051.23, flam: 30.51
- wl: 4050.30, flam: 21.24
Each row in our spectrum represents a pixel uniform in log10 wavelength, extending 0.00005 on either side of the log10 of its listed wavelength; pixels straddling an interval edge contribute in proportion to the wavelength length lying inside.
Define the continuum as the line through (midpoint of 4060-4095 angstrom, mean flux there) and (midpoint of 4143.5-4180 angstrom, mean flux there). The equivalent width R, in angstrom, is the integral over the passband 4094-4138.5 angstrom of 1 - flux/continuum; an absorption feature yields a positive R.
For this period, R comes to 2.31 angstrom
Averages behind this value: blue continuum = 26.5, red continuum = 25.7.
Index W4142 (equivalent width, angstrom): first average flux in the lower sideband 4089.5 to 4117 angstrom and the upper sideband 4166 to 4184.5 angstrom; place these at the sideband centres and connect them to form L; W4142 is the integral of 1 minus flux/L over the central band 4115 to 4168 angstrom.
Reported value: -3.1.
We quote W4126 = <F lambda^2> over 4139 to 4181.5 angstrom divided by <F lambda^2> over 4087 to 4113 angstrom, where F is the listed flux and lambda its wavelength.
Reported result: 1.08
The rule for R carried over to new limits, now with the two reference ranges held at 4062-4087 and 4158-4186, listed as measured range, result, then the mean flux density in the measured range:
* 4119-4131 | -0.3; 26.5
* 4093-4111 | 2.3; 22.4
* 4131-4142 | 0.0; 25.8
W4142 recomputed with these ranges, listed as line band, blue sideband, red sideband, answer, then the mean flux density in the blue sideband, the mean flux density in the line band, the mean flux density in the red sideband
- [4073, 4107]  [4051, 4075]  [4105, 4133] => 2.1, 26.1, 24.5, 26.1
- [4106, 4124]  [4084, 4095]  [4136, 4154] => 0.1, 27.6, 26.4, 25.6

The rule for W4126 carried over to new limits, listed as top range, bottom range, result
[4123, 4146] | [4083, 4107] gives 1.10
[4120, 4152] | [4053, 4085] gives 1.04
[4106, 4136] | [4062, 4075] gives 1.03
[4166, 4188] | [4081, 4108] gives 1.10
